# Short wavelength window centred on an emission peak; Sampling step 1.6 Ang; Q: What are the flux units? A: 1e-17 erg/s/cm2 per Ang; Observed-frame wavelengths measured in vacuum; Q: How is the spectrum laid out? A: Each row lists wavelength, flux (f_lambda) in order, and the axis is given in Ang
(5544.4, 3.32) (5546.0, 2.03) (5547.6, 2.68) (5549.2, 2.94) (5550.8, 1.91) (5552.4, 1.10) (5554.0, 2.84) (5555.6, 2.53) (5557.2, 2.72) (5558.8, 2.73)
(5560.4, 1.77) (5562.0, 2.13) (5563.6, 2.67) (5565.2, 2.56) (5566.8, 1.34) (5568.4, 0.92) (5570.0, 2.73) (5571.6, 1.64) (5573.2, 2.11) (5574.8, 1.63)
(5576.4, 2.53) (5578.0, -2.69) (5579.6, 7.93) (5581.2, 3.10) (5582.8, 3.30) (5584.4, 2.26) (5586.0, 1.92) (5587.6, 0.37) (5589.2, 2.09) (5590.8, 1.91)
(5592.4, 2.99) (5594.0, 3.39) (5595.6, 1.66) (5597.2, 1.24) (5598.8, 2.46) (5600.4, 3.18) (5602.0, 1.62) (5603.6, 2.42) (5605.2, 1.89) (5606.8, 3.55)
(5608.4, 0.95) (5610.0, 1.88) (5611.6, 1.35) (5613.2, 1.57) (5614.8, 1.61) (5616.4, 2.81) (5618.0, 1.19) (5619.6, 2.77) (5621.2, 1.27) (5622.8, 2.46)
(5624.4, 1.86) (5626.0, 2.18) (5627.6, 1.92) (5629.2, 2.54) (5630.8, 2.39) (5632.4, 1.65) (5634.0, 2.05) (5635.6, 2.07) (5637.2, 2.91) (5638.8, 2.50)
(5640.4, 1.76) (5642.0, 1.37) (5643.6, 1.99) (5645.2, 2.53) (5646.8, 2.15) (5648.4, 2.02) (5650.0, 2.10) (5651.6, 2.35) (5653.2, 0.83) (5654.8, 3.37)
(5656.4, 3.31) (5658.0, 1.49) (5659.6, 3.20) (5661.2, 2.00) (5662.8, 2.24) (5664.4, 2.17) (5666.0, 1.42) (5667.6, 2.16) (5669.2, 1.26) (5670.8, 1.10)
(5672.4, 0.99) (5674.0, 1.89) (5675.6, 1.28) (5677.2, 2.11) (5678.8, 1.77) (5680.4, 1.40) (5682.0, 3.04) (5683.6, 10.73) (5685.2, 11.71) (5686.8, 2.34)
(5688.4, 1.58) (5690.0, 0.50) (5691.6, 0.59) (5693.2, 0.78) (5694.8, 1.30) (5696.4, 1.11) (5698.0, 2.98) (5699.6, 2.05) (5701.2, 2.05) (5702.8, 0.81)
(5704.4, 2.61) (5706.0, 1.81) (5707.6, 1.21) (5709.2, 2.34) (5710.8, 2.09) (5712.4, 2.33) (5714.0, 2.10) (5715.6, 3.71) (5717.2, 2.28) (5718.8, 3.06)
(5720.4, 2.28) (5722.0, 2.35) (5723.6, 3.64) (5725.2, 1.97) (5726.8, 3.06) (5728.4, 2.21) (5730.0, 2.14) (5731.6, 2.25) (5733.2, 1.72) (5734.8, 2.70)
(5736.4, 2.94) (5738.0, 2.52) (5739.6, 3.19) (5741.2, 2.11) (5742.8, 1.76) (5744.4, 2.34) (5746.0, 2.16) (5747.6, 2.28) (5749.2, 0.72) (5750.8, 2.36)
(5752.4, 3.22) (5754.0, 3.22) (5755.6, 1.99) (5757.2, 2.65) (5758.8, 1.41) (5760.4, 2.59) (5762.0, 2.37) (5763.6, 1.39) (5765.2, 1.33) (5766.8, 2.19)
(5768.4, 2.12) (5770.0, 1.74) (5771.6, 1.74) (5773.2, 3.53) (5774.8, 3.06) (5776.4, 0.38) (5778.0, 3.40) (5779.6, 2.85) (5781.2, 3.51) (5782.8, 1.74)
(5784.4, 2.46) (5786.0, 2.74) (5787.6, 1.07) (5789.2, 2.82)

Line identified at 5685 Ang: H-beta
